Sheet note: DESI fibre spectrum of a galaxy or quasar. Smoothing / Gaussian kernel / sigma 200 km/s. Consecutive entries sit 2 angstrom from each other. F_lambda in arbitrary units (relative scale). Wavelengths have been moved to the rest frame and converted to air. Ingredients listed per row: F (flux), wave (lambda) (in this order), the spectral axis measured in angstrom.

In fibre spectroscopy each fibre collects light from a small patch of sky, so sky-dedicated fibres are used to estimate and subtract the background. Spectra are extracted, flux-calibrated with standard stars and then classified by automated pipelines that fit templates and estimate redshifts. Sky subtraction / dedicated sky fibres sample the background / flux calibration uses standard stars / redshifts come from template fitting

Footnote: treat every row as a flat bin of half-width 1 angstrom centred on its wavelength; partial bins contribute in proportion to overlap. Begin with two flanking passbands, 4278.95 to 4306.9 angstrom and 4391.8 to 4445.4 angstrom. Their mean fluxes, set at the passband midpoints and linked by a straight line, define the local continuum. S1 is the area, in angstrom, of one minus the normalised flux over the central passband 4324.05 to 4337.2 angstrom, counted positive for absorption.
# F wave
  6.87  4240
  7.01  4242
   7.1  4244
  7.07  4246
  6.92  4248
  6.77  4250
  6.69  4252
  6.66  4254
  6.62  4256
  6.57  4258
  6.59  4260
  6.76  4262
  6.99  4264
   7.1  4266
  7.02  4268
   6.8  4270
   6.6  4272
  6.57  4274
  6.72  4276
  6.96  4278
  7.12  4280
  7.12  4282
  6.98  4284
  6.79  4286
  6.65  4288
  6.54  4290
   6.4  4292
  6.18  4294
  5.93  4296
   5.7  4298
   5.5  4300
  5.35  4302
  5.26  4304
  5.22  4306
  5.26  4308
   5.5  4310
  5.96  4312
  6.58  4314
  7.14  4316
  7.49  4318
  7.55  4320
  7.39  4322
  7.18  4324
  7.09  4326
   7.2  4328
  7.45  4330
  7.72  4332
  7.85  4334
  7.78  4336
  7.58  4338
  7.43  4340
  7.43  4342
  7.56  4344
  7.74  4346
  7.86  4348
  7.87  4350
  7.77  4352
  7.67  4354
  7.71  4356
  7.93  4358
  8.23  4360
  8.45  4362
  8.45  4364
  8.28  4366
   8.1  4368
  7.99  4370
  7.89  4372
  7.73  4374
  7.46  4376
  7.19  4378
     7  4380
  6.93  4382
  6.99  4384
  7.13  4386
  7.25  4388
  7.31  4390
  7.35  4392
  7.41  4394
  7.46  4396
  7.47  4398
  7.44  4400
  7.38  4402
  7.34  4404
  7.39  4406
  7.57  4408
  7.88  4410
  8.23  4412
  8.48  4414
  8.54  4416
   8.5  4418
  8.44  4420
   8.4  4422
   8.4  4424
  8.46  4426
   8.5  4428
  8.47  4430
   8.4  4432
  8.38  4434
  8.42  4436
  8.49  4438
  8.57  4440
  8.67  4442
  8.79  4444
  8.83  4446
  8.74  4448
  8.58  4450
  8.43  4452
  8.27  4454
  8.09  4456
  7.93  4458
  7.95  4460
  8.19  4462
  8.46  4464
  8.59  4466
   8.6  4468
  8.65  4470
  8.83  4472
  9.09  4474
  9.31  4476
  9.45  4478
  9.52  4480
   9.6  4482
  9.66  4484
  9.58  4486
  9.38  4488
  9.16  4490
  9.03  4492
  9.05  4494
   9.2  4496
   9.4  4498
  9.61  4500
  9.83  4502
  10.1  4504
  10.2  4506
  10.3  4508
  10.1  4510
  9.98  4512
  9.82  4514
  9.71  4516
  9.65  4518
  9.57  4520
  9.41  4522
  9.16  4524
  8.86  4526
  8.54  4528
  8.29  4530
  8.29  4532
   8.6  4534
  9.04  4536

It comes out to -1.4 angstrom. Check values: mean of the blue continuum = 6.2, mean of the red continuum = 8.12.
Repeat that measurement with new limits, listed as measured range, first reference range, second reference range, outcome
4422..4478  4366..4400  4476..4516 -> 1.2 angstrom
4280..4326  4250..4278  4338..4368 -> 5.5 angstrom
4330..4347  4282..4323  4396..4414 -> -2.2 angstrom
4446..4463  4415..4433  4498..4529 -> 1.1 angstrom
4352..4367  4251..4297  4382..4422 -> -1.5 angstrom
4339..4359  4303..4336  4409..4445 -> -1.3 angstrom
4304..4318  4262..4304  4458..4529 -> 1.8 angstrom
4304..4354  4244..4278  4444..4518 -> 2.7 angstrom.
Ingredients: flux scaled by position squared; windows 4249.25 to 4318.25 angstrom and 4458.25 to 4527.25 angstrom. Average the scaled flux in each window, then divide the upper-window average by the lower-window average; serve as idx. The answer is 1.6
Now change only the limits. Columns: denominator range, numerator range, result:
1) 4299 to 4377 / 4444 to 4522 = 1.35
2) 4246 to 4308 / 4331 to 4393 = 1.23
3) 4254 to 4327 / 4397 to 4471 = 1.35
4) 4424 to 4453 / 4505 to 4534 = 1.14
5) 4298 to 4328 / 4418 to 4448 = 1.42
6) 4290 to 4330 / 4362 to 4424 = 1.26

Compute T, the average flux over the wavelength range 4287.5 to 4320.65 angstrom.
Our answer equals 6.11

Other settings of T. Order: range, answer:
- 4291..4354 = 6.85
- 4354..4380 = 7.9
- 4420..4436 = 8.43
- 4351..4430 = 7.81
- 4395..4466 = 8.22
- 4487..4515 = 9.65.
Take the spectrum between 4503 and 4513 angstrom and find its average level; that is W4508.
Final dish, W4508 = 10.1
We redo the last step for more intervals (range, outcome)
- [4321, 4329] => 7.21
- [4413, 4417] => 8.51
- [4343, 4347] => 7.65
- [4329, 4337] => 7.7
